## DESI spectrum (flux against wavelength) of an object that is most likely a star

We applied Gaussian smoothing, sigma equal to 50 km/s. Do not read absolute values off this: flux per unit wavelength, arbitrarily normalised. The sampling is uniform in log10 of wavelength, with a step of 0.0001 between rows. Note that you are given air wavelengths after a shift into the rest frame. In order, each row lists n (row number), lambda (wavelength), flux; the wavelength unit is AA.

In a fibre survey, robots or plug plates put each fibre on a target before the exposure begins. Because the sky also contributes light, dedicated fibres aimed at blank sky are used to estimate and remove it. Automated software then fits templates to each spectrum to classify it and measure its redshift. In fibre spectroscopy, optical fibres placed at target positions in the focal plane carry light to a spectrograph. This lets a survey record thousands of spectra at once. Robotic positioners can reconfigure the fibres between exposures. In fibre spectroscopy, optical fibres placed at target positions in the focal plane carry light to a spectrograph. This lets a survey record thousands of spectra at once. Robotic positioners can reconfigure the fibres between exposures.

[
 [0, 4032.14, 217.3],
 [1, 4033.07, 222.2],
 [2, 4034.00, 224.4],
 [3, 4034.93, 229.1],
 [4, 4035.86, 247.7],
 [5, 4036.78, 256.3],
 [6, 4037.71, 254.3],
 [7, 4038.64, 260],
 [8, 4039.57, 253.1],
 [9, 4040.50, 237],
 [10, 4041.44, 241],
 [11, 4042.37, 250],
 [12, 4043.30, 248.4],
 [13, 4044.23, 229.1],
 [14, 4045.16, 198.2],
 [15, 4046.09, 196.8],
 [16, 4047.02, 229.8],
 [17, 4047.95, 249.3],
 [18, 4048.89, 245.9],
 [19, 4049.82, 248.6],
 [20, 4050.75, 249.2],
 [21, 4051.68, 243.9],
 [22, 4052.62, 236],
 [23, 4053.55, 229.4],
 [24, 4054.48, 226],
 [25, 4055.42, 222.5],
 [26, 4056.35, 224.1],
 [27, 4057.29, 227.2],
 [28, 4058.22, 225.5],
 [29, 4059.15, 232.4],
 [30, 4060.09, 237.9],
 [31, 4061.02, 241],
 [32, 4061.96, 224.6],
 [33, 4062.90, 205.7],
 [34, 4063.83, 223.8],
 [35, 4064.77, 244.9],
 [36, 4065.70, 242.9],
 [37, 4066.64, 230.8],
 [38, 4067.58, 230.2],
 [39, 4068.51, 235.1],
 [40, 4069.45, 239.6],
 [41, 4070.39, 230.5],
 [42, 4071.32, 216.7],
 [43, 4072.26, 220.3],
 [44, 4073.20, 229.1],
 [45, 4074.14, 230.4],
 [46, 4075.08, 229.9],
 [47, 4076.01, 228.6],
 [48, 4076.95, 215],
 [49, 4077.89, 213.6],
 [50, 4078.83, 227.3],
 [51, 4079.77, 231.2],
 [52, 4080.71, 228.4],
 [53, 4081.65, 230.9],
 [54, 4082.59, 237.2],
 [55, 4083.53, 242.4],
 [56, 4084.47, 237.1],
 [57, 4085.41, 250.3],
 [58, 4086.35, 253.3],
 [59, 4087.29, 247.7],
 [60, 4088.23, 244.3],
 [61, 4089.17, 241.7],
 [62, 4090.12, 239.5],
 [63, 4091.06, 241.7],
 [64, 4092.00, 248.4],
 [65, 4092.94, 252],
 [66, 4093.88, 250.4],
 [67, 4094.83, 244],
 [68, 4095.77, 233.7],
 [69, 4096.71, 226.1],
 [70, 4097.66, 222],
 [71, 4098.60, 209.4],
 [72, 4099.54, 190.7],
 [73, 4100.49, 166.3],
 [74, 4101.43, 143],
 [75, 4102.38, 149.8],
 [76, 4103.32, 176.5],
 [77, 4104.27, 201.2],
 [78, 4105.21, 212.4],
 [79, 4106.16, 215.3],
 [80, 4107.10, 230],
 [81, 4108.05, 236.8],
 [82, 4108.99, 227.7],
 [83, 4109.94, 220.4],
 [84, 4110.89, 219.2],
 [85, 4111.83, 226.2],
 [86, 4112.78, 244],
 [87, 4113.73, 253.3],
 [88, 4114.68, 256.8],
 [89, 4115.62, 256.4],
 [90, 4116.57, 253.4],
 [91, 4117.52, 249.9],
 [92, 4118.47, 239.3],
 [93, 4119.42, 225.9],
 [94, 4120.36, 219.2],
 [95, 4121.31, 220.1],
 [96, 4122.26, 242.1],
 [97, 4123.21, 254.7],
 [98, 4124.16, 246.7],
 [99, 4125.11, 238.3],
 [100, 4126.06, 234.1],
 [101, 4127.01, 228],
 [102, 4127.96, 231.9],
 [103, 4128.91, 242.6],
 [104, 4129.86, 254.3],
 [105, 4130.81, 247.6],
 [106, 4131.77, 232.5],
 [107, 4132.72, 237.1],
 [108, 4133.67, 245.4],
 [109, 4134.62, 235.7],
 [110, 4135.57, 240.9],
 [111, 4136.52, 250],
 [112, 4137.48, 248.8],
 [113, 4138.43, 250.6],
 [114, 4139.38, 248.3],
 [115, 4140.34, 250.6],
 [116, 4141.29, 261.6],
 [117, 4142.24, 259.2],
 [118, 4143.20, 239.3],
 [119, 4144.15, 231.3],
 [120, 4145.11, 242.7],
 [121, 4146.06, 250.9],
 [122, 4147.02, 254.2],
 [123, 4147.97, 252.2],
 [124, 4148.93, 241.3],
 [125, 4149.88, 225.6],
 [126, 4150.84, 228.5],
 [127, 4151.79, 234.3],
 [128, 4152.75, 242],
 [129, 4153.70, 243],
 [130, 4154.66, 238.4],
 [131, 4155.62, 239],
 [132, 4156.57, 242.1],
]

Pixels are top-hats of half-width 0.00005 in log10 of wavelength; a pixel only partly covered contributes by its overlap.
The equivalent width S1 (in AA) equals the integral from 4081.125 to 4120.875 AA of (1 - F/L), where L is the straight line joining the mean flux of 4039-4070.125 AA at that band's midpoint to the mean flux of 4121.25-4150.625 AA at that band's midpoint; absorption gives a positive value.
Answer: 1.87 AA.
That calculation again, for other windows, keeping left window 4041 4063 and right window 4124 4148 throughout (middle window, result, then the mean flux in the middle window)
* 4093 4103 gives 1.4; 205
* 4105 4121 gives 0.4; 235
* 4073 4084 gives 0.3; 229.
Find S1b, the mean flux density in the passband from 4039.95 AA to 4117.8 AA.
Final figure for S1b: 229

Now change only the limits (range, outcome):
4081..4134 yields 231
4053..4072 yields 230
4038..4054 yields 238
